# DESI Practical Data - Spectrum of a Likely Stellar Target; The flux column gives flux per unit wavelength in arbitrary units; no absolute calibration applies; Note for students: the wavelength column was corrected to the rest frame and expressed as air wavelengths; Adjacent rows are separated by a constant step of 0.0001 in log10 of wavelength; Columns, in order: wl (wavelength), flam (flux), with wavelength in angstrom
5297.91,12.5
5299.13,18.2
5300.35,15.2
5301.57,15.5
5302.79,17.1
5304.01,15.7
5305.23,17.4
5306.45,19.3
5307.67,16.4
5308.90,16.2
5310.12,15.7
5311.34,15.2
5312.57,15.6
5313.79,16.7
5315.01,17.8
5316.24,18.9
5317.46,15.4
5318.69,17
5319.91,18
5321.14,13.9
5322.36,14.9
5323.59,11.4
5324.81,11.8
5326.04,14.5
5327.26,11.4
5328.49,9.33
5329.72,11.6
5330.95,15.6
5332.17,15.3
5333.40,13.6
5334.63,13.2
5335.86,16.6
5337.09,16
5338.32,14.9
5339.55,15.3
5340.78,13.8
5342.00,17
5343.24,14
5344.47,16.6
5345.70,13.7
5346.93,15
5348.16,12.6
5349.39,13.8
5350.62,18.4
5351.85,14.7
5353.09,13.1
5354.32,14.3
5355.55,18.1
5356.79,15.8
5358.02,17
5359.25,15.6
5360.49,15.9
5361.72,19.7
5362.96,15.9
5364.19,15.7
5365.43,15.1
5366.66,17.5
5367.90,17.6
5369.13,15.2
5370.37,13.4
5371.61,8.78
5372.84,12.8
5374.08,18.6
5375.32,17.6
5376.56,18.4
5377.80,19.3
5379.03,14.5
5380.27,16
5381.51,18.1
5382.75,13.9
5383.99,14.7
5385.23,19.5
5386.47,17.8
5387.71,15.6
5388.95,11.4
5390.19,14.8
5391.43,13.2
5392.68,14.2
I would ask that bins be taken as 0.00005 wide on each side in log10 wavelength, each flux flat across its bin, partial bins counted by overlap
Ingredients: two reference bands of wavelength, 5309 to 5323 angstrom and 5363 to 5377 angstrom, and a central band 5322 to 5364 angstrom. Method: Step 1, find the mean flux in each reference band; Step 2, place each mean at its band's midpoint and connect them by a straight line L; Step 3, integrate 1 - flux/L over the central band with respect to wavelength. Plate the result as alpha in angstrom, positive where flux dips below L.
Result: 3.0 angstrom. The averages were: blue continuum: 16.3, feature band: 14.7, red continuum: 15.5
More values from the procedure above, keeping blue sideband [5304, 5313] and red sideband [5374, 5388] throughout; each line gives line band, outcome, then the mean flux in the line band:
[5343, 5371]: 2.0 angstrom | 15.6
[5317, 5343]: 3.7 angstrom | 14.3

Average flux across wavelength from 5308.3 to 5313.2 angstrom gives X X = 15.7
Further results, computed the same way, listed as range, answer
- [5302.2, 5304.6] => 16.4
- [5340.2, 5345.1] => 15.4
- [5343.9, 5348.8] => 14.5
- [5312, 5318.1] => 16.9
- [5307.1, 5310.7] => 16.1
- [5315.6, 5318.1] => 17.1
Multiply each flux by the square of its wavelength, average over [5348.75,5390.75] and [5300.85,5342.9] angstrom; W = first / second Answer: 1.06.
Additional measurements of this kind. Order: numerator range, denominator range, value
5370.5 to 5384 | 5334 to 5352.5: 1.06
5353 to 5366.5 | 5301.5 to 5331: 1.08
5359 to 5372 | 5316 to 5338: 1.11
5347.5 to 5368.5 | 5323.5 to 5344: 1.15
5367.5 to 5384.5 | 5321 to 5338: 1.17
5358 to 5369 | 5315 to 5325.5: 1.10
